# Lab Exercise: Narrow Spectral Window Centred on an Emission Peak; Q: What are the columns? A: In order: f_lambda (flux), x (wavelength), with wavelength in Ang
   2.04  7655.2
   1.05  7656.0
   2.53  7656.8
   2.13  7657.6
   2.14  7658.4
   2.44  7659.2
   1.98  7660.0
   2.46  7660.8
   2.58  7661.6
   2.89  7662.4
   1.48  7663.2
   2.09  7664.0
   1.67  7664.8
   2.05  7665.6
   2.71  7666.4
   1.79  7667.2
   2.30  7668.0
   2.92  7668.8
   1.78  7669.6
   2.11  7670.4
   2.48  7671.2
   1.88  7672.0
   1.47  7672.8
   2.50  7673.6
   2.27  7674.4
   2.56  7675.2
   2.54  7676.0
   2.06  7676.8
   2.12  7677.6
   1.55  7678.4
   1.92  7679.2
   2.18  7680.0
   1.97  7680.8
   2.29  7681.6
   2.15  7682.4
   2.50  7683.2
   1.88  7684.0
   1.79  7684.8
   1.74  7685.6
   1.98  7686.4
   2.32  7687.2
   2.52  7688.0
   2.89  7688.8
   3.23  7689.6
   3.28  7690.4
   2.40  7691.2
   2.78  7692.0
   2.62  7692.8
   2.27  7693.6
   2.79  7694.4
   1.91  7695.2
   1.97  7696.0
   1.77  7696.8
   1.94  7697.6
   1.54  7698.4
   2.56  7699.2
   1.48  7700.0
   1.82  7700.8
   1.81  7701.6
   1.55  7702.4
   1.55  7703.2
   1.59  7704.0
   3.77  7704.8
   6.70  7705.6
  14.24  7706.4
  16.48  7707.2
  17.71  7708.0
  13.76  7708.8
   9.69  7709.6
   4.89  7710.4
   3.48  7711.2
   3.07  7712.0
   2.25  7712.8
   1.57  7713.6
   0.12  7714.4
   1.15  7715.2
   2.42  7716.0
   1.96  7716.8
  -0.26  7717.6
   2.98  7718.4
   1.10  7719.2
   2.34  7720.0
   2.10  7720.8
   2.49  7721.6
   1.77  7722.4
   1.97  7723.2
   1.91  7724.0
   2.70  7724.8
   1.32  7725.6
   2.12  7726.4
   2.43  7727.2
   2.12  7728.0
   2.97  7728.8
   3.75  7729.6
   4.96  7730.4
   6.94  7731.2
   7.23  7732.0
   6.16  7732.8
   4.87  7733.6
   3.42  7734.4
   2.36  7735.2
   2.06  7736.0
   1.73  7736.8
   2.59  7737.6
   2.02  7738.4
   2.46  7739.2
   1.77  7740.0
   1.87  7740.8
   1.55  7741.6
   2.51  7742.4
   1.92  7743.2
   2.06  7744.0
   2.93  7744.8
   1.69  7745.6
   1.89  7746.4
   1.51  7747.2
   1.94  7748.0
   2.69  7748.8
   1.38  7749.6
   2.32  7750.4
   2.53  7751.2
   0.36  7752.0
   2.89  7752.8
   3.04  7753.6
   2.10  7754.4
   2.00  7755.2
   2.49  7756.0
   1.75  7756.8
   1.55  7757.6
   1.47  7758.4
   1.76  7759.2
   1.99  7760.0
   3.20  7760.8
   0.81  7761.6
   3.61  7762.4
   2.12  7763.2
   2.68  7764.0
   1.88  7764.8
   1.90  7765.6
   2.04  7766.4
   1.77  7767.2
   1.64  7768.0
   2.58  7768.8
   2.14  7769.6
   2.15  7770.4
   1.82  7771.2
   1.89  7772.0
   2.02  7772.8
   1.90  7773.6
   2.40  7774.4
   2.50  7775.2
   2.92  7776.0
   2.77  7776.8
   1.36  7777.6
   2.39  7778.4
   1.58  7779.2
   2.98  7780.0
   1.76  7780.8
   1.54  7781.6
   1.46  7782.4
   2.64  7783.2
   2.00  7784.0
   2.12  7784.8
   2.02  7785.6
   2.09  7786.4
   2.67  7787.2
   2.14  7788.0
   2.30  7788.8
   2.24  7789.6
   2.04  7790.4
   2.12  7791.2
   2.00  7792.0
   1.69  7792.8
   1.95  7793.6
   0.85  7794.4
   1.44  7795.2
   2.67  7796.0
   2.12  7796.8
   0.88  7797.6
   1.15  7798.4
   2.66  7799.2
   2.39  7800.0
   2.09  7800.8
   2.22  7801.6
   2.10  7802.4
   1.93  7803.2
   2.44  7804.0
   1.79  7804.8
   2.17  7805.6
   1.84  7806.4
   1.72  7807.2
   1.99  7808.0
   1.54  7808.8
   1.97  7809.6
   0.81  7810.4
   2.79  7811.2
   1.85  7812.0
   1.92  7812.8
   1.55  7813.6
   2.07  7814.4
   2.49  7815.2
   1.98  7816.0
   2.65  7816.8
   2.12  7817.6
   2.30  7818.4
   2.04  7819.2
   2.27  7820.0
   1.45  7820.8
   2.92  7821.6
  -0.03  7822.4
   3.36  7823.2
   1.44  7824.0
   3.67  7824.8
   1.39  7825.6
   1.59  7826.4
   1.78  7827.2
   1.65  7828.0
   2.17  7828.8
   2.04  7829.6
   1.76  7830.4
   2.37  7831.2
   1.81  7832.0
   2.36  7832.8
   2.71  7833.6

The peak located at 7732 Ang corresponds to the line [N II]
